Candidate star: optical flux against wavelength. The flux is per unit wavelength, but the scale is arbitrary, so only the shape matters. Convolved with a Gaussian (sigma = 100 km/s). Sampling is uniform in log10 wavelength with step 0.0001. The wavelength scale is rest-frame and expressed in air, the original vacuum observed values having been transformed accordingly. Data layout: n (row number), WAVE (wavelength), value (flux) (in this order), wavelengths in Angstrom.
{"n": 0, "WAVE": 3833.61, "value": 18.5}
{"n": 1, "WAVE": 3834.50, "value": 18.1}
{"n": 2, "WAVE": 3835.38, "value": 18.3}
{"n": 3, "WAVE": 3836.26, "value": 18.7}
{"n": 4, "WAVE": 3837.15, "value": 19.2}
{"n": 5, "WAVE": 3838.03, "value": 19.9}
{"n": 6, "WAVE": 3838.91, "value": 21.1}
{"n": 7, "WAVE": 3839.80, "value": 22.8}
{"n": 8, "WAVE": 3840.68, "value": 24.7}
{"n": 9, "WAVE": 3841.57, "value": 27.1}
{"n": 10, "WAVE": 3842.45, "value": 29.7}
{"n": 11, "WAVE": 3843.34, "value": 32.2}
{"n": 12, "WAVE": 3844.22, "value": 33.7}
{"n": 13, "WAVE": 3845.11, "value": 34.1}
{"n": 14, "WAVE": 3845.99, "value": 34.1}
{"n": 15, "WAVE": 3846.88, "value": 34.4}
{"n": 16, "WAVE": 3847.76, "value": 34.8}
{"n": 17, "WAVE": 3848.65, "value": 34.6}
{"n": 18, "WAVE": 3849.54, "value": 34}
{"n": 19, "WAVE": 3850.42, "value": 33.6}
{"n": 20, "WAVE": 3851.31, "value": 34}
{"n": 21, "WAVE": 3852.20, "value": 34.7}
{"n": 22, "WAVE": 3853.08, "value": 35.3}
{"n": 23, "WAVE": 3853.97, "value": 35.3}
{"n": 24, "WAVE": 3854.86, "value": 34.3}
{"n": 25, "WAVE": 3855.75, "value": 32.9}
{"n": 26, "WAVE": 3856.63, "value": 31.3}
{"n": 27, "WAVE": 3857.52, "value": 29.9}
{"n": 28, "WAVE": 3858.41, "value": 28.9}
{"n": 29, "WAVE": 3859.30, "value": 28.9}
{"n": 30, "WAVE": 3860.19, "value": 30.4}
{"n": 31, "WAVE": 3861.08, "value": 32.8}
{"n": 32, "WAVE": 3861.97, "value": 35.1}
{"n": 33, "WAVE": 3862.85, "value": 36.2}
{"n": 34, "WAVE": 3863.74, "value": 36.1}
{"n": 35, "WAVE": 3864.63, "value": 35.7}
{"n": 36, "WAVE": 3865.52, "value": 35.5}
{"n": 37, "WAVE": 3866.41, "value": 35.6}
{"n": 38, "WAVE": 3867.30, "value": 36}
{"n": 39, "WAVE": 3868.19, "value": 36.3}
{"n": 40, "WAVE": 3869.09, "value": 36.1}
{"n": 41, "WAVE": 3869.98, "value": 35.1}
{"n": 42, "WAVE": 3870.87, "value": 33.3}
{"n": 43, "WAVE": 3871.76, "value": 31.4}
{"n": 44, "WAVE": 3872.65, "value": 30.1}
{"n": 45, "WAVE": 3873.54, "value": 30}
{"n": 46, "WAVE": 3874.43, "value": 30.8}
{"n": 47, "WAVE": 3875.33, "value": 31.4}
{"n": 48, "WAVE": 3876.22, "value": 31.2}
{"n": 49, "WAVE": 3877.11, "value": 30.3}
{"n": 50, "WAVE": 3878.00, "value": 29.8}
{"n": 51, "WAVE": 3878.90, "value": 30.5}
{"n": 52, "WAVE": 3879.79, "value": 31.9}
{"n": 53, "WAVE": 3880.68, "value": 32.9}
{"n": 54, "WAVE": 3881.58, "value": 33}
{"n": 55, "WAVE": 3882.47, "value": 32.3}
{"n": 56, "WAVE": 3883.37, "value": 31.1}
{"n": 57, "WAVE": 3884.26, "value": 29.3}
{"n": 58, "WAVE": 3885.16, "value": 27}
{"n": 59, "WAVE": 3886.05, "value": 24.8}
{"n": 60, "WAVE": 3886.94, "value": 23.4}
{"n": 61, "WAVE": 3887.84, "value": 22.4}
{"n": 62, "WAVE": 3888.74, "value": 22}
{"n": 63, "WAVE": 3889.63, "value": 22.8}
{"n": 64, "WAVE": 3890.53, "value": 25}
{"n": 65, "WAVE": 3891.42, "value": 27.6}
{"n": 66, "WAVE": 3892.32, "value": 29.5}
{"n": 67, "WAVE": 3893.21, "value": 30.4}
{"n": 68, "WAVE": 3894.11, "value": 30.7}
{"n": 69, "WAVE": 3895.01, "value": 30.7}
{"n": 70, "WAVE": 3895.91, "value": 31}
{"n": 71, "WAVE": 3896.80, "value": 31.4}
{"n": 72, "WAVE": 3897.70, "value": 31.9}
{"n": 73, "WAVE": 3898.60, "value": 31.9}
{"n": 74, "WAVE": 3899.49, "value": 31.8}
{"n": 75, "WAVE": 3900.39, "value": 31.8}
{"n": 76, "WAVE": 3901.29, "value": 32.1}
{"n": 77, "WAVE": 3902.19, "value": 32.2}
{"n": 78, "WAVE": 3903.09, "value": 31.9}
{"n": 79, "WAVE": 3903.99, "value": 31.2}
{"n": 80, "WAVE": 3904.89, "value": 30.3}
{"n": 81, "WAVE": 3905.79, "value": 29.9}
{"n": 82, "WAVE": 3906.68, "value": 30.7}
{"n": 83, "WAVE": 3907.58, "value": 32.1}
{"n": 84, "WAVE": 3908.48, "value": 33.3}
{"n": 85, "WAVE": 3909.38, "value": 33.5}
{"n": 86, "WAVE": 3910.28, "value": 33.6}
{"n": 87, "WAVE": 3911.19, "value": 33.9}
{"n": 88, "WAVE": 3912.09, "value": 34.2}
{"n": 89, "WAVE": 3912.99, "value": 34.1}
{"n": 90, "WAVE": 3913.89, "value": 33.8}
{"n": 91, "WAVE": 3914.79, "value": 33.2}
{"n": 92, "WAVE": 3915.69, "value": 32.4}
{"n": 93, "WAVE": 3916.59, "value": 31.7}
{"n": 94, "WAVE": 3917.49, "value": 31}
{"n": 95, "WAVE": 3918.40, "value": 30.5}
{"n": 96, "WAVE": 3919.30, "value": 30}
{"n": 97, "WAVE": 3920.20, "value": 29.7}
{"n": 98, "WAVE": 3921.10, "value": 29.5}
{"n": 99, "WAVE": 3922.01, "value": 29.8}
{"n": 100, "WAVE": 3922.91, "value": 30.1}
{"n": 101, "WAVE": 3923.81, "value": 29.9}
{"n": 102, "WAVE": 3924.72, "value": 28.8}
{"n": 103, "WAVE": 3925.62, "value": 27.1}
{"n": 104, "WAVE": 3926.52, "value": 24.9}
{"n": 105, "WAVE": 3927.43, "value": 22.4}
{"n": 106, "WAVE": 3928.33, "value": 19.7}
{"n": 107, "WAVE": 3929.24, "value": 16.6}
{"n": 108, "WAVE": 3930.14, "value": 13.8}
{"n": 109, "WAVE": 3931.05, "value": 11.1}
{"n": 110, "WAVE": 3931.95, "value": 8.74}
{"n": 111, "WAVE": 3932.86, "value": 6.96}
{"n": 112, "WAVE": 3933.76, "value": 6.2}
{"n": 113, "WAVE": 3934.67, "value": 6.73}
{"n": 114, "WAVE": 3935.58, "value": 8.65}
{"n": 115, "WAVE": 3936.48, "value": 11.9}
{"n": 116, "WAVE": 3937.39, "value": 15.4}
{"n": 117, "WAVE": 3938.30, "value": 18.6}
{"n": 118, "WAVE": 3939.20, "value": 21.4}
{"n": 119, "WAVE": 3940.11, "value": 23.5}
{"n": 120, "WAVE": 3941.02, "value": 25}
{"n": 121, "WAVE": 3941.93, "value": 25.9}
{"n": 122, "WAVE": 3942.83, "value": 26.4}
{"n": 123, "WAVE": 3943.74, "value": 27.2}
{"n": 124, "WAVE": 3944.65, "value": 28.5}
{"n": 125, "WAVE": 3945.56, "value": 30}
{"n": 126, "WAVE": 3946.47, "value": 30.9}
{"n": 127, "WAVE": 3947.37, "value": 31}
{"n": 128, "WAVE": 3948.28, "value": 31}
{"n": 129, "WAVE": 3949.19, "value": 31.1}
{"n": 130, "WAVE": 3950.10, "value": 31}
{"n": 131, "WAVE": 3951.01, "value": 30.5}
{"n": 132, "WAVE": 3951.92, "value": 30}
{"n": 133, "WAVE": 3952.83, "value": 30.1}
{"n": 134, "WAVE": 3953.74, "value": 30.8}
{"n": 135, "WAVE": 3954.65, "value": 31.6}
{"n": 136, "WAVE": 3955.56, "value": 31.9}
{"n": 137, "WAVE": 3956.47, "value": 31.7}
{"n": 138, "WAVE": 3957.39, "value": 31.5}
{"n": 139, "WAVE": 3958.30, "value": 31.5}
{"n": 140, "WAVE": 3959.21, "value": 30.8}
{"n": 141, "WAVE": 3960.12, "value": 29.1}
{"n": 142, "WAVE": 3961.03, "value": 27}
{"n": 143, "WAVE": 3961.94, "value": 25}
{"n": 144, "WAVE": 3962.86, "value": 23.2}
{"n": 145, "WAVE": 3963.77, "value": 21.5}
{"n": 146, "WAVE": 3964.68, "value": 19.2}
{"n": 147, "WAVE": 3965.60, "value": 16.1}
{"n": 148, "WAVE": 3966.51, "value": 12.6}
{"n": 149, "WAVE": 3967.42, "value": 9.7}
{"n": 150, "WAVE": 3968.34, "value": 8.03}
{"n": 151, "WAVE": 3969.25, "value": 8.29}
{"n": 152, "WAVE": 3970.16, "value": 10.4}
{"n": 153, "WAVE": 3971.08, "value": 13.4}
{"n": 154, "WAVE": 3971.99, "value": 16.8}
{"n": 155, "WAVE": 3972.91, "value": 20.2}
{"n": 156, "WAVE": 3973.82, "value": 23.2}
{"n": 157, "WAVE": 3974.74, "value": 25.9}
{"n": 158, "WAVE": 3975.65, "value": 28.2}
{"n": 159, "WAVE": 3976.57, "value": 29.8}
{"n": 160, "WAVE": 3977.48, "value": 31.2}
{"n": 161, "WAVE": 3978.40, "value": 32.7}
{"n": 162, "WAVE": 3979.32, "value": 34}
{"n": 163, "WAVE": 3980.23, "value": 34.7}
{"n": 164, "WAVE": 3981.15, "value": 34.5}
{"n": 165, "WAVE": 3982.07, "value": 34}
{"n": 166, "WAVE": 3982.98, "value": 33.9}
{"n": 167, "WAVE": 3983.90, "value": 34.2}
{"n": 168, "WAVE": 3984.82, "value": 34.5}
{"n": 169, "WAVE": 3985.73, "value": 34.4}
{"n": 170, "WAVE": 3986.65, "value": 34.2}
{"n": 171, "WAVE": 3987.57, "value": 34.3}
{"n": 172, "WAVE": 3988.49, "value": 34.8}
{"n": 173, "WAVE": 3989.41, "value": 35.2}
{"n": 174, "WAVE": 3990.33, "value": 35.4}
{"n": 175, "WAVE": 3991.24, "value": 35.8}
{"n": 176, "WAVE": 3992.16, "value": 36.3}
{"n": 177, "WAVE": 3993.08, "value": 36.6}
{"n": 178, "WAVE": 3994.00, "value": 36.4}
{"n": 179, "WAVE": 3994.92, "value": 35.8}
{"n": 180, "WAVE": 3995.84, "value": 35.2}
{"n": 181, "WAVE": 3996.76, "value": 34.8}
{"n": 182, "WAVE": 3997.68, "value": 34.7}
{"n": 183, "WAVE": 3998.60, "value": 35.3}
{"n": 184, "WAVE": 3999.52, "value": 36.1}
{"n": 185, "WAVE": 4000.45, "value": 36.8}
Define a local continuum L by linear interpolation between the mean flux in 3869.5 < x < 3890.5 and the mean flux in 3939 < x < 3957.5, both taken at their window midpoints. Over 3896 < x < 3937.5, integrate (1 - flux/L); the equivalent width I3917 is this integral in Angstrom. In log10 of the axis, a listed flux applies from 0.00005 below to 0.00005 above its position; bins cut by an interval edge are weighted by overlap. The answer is 3.95 Angstrom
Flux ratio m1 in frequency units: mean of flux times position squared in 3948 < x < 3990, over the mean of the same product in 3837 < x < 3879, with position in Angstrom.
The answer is 0.90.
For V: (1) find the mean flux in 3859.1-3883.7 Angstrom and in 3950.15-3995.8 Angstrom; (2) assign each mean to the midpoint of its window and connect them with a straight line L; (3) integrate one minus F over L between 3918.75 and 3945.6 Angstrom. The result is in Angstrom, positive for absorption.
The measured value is 8.0 Angstrom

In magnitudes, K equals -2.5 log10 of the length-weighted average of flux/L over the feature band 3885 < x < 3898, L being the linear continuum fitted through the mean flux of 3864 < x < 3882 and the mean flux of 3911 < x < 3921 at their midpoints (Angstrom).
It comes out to 0.19 mag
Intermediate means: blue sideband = 32.9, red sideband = 32.1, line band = 27.3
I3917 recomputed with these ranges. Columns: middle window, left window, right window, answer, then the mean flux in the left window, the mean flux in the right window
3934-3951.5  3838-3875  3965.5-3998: 3.48 Angstrom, 32.3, 28.5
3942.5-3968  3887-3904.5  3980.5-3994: 4.48 Angstrom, 29.2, 34.9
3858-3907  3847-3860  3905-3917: 2.88 Angstrom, 33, 32.8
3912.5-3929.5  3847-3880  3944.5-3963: 1.28 Angstrom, 33.1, 30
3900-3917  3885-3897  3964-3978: -4.99 Angstrom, 27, 18.3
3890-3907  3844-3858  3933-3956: -0.94 Angstrom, 33.8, 24.4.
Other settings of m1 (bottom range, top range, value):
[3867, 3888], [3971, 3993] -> 1.07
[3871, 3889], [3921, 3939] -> 0.63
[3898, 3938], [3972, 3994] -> 1.28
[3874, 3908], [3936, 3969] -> 0.87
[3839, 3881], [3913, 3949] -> 0.76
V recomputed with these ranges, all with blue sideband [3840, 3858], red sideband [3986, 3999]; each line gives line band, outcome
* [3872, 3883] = 0.6 Angstrom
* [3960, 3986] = 8.0 Angstrom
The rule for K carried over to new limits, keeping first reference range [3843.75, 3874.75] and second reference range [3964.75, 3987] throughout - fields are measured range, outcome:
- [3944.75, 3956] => -0.157 mag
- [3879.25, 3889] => 0.123 mag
